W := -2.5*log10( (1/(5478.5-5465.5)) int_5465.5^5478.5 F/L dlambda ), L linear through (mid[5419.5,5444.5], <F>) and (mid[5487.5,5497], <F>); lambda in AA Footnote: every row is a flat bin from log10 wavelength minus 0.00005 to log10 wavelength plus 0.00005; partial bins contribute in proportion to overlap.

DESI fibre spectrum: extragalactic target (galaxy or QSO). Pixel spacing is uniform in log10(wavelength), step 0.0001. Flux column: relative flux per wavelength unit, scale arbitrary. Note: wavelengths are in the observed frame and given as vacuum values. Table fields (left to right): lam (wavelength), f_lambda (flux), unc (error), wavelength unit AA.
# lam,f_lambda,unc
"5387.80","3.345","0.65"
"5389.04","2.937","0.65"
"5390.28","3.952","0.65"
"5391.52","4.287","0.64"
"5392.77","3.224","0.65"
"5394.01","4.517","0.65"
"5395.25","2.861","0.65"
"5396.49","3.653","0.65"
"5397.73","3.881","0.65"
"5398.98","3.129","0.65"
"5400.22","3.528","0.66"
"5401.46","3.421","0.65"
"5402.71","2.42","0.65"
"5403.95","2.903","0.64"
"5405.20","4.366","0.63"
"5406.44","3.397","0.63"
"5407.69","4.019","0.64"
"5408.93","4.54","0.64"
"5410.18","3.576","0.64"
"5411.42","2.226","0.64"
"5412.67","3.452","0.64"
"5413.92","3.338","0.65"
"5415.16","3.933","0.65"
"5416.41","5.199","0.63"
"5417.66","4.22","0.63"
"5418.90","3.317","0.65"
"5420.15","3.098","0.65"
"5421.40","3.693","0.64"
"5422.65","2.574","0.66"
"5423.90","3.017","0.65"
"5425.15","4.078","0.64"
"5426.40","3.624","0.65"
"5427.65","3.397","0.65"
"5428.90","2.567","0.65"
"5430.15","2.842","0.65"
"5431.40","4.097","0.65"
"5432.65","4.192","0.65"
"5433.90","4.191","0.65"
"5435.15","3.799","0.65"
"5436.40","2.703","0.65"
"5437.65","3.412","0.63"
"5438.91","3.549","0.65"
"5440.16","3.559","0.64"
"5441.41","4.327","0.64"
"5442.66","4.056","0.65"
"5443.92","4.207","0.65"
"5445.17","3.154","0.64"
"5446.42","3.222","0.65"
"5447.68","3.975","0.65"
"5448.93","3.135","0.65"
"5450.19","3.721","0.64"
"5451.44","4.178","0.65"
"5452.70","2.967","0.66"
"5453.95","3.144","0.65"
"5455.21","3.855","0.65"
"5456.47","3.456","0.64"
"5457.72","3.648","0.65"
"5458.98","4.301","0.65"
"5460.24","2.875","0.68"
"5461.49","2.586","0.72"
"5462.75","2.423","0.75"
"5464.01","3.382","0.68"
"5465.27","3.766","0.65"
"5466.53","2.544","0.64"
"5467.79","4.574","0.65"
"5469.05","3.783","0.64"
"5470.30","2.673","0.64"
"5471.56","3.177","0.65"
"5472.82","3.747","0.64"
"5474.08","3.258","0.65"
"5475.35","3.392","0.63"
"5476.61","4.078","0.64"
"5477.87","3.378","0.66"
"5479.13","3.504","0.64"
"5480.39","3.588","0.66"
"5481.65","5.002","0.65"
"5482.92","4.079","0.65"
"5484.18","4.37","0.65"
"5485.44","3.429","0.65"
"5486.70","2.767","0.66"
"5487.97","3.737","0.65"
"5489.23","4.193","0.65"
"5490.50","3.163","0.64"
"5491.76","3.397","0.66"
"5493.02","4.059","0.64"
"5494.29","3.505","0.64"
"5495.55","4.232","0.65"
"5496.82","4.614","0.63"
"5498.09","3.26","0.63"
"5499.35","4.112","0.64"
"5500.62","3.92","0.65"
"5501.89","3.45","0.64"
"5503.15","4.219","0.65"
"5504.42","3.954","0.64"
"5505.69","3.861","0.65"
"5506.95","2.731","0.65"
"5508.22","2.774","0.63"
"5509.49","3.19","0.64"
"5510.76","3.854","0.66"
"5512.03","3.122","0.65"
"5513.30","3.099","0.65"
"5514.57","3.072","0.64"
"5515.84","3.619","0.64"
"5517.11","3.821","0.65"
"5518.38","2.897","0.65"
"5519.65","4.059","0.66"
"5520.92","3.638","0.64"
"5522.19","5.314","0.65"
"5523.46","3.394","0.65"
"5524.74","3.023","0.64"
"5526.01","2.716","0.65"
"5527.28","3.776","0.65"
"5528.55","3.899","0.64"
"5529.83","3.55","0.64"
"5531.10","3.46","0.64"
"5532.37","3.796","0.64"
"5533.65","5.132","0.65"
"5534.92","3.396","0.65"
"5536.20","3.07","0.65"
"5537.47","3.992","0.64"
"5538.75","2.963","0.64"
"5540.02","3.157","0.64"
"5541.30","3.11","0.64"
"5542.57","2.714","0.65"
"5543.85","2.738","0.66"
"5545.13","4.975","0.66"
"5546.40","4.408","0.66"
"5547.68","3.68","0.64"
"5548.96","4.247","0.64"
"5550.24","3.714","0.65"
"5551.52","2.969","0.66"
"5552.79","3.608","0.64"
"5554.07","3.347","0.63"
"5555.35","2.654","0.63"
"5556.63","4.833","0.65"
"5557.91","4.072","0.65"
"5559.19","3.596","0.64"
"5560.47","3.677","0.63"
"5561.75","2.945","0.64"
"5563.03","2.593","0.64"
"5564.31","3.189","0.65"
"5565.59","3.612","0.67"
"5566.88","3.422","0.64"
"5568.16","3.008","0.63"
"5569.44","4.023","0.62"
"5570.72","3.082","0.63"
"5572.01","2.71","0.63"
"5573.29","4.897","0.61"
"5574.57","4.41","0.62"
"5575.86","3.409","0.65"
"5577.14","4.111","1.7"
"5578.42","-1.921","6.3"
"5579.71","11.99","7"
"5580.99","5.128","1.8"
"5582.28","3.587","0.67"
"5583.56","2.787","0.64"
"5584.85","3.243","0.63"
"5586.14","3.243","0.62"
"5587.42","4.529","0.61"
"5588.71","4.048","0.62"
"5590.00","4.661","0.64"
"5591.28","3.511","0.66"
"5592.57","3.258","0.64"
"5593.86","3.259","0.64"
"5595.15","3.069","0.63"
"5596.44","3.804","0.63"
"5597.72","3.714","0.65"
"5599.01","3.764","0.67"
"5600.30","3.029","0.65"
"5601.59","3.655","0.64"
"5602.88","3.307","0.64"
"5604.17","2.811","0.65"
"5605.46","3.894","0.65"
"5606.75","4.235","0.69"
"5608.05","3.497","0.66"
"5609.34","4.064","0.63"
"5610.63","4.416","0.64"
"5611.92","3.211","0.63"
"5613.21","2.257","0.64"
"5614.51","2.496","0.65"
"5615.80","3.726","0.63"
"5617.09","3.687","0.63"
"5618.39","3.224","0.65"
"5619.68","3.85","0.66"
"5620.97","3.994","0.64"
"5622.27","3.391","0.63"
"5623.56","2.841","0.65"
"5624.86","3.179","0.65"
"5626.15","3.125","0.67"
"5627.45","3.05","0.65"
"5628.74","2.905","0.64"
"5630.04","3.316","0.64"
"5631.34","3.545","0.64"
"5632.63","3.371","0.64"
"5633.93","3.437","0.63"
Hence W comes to 0.08 mag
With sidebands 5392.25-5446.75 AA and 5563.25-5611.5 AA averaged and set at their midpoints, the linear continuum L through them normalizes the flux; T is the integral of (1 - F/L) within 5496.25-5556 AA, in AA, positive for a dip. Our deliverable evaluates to 1.5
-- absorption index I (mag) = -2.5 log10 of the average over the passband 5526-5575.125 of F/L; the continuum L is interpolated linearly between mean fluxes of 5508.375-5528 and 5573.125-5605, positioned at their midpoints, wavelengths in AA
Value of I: 0.02 mag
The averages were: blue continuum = 3.49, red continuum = 3.8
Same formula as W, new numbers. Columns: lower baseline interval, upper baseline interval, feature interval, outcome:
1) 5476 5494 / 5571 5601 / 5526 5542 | 0.07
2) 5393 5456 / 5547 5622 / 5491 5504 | -0.08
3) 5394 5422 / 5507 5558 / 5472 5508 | -0.05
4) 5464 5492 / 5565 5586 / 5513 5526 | 0.04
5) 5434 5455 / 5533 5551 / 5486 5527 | 0.01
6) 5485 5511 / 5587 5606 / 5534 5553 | 0.03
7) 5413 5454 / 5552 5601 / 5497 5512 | 0.01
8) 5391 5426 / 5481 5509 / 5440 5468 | 0.05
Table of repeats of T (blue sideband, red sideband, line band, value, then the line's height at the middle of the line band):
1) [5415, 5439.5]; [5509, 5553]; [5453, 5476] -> 1.35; 3.57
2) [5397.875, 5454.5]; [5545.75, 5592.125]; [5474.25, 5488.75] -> -0.48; 3.63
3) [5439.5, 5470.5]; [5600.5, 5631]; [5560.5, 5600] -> -3.22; 3.42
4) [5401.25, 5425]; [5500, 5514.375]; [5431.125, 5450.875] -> -1.11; 3.5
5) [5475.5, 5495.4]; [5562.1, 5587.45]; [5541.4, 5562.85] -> 0.76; 3.73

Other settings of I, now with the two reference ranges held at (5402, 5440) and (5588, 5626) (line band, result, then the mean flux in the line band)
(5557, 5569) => 0.038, 3.39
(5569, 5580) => -0.093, 3.83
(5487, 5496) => -0.057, 3.71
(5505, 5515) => 0.096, 3.22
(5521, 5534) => -0.076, 3.77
